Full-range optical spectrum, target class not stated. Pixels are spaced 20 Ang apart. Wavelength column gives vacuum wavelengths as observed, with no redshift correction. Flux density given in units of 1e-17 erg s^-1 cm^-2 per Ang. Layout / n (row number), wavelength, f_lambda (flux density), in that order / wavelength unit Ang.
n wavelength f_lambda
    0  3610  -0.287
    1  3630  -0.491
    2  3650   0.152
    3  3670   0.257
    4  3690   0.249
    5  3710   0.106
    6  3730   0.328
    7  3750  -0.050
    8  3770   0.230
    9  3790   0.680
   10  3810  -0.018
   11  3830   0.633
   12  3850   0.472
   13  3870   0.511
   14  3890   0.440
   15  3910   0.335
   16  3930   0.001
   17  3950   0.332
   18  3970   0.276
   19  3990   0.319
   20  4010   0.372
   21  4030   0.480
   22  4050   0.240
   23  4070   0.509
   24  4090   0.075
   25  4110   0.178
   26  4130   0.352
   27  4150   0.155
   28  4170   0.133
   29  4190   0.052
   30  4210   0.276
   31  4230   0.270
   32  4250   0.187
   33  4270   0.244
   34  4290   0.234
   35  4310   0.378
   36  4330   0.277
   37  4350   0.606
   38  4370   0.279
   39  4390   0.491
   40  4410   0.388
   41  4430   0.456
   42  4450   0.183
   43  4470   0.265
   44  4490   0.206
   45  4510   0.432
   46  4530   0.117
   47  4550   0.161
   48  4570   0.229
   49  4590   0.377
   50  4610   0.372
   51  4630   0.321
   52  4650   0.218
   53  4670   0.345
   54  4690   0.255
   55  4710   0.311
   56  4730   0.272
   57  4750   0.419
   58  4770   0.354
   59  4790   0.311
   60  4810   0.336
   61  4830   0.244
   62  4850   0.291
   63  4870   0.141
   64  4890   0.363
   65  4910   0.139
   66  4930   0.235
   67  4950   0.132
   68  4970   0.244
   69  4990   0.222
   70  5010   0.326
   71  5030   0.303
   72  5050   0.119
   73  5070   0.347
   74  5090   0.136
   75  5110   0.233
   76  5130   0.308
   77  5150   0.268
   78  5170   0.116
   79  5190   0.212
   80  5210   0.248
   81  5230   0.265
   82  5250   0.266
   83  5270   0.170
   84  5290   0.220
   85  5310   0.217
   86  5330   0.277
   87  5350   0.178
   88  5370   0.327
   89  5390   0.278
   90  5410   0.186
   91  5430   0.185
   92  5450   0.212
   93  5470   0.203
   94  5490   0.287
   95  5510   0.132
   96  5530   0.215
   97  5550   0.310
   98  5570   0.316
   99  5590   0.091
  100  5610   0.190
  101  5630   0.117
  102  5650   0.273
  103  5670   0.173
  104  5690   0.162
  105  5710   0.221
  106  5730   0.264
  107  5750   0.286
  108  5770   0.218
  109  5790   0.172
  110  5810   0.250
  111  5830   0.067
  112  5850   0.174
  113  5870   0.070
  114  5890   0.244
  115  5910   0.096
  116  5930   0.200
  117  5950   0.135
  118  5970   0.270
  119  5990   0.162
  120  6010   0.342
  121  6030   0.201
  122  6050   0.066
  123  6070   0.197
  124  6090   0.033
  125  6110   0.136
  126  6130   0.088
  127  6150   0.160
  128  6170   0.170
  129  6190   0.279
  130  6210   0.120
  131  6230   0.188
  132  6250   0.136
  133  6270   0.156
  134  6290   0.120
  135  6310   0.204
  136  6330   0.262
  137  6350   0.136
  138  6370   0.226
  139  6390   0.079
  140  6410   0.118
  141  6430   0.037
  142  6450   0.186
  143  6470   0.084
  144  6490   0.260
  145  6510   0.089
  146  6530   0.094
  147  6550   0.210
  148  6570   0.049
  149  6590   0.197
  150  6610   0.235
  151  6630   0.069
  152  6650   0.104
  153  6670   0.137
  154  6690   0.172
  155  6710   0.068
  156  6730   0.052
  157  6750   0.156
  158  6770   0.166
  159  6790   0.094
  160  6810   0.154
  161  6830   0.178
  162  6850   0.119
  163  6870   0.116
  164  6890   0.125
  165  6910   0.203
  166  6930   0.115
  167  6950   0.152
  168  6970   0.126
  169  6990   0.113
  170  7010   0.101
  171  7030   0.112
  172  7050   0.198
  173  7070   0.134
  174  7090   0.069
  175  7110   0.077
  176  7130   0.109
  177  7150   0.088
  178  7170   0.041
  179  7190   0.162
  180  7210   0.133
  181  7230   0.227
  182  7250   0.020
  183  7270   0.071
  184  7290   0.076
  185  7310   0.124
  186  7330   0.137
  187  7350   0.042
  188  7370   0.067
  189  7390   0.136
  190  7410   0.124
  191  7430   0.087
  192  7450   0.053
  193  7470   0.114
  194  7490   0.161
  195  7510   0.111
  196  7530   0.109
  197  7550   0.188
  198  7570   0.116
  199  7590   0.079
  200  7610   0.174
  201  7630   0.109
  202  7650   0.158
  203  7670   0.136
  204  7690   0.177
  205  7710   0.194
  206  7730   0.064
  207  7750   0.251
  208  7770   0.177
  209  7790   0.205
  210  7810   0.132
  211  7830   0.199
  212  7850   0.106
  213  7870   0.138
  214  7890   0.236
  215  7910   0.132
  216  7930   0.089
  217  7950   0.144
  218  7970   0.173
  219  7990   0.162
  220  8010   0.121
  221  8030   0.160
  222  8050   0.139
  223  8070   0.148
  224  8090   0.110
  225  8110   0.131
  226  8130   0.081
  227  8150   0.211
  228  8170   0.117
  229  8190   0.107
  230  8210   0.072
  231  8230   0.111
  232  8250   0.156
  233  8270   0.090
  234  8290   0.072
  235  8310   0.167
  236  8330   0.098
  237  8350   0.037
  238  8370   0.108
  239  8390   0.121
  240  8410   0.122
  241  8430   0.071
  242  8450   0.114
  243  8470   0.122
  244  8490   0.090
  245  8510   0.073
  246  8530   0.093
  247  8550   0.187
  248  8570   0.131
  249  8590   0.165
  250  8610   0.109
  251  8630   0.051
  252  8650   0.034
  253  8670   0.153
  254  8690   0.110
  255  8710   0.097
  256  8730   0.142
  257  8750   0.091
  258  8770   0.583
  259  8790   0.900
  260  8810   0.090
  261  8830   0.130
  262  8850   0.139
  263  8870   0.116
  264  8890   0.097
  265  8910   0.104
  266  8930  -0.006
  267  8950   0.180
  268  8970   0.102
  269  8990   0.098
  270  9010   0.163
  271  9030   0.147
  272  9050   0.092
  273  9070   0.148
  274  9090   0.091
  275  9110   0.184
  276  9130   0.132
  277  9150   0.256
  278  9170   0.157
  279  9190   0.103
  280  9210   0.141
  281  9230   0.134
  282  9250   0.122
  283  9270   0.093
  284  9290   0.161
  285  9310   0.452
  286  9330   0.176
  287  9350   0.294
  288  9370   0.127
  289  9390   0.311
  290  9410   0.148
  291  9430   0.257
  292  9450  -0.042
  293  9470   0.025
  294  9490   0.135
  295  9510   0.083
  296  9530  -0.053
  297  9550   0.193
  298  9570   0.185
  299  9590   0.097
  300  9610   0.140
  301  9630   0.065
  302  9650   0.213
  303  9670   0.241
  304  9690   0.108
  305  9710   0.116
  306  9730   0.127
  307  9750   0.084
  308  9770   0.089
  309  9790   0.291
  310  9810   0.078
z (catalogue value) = 1.355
